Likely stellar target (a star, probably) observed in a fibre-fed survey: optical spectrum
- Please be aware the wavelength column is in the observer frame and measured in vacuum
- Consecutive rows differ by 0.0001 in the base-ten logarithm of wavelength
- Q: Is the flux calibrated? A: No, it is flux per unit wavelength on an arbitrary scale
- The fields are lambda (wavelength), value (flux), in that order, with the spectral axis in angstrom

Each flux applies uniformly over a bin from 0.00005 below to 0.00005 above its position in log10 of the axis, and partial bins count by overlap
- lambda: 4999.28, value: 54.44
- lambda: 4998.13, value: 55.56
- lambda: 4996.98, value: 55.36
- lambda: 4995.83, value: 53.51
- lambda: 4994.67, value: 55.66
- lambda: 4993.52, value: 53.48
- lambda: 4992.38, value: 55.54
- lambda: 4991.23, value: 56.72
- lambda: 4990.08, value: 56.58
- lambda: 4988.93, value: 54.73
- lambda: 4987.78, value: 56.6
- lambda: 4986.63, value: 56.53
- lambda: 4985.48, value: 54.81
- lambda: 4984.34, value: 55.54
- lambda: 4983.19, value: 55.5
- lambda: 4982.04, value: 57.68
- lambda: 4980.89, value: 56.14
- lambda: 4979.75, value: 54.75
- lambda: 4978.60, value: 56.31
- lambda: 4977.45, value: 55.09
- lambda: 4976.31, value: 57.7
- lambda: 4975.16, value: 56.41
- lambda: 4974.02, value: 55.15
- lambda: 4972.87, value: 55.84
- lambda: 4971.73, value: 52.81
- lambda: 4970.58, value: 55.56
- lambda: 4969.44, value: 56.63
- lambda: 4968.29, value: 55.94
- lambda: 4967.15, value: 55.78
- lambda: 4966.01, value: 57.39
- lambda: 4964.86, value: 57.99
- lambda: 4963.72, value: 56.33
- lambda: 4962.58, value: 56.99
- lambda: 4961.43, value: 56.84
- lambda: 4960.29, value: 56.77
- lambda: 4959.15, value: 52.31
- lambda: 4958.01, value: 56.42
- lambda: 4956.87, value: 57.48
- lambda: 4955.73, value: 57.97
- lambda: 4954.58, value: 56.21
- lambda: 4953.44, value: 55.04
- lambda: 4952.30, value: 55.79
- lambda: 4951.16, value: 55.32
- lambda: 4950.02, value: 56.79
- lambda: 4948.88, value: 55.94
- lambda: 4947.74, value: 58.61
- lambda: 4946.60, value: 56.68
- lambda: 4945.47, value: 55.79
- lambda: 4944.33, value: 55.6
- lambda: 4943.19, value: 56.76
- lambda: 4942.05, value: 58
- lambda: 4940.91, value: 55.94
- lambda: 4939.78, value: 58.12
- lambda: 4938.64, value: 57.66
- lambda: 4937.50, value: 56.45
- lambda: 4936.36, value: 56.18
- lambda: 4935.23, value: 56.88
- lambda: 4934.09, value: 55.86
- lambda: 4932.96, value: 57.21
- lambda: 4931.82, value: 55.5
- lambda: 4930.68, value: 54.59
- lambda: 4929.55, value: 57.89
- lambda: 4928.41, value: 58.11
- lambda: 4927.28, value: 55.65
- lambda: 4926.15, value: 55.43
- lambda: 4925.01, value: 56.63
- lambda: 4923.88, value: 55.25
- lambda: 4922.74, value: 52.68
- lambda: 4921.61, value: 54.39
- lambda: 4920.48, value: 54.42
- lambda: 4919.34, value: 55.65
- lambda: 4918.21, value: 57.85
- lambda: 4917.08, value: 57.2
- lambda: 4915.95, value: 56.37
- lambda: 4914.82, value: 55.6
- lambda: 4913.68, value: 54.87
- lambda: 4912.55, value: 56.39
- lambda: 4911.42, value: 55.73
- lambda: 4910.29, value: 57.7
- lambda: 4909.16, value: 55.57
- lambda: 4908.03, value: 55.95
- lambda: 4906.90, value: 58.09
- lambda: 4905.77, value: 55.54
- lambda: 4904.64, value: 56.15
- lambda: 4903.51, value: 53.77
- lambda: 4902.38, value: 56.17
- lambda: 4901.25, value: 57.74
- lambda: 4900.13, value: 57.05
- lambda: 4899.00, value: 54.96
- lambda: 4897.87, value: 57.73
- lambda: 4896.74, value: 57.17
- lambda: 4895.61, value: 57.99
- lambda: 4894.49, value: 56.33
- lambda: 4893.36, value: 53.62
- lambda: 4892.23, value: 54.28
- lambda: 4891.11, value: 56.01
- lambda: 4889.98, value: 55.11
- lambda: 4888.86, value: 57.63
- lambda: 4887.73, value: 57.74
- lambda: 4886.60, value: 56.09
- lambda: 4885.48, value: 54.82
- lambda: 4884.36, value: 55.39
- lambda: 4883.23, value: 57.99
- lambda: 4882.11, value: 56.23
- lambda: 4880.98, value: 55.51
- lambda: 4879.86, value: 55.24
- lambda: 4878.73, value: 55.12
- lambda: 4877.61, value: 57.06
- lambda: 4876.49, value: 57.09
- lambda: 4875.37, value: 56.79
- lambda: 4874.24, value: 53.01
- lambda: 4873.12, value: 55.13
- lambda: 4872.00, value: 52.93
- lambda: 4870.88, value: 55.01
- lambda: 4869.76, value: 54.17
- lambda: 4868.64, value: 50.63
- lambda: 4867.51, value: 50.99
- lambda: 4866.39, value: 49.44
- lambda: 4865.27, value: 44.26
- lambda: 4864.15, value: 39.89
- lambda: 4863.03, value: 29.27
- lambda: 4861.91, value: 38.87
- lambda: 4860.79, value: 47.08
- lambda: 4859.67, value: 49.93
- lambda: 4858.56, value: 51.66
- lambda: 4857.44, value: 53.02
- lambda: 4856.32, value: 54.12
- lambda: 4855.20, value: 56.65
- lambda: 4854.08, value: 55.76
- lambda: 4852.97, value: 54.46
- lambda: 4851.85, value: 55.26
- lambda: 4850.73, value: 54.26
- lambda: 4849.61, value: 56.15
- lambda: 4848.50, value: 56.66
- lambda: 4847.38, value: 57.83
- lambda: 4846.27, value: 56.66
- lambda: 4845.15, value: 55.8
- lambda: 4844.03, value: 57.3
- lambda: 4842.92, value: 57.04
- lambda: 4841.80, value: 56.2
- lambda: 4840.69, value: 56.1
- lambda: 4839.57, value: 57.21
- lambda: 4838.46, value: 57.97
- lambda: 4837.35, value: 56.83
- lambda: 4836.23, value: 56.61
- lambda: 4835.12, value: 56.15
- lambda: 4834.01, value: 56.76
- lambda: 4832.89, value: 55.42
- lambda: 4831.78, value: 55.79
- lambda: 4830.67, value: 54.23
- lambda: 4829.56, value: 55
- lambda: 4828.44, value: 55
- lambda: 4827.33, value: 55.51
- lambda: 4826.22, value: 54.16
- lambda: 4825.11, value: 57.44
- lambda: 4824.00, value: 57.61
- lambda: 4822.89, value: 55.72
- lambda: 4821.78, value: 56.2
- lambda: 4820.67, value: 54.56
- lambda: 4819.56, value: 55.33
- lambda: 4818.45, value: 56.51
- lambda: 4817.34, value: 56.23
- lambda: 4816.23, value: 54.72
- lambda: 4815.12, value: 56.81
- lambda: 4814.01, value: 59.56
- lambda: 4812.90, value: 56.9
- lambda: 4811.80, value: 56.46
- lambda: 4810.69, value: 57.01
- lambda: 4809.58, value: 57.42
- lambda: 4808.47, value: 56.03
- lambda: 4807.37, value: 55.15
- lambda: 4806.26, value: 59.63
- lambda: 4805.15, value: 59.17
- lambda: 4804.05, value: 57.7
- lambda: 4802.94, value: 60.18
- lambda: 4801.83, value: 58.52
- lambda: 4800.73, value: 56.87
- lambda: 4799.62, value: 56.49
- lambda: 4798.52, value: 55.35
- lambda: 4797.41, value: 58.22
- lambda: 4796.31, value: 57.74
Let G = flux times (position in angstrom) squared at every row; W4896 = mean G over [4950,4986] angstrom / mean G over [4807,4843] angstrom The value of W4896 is 1.1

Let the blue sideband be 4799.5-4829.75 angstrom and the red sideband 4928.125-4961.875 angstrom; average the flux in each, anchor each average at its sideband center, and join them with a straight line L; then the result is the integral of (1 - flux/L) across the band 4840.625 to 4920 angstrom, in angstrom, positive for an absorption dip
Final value 3.0 angstrom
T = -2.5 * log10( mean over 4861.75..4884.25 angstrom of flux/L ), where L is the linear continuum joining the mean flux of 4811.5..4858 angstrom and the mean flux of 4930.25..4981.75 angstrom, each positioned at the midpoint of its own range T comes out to 0.09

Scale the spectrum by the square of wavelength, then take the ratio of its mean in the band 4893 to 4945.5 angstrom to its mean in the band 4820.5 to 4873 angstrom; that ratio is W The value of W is 1.1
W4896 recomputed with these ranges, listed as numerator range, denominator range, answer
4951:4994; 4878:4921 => 1.03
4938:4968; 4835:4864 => 1.10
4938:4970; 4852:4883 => 1.14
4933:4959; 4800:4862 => 1.06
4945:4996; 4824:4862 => 1.07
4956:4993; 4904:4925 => 1.03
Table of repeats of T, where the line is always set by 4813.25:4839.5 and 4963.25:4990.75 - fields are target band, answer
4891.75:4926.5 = 0.00 mag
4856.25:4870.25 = 0.19 mag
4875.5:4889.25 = 0.00 mag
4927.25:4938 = -0.01 mag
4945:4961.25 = -0.01 mag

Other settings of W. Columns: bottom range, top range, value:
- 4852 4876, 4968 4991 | 1.16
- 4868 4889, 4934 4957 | 1.05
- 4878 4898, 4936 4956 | 1.03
